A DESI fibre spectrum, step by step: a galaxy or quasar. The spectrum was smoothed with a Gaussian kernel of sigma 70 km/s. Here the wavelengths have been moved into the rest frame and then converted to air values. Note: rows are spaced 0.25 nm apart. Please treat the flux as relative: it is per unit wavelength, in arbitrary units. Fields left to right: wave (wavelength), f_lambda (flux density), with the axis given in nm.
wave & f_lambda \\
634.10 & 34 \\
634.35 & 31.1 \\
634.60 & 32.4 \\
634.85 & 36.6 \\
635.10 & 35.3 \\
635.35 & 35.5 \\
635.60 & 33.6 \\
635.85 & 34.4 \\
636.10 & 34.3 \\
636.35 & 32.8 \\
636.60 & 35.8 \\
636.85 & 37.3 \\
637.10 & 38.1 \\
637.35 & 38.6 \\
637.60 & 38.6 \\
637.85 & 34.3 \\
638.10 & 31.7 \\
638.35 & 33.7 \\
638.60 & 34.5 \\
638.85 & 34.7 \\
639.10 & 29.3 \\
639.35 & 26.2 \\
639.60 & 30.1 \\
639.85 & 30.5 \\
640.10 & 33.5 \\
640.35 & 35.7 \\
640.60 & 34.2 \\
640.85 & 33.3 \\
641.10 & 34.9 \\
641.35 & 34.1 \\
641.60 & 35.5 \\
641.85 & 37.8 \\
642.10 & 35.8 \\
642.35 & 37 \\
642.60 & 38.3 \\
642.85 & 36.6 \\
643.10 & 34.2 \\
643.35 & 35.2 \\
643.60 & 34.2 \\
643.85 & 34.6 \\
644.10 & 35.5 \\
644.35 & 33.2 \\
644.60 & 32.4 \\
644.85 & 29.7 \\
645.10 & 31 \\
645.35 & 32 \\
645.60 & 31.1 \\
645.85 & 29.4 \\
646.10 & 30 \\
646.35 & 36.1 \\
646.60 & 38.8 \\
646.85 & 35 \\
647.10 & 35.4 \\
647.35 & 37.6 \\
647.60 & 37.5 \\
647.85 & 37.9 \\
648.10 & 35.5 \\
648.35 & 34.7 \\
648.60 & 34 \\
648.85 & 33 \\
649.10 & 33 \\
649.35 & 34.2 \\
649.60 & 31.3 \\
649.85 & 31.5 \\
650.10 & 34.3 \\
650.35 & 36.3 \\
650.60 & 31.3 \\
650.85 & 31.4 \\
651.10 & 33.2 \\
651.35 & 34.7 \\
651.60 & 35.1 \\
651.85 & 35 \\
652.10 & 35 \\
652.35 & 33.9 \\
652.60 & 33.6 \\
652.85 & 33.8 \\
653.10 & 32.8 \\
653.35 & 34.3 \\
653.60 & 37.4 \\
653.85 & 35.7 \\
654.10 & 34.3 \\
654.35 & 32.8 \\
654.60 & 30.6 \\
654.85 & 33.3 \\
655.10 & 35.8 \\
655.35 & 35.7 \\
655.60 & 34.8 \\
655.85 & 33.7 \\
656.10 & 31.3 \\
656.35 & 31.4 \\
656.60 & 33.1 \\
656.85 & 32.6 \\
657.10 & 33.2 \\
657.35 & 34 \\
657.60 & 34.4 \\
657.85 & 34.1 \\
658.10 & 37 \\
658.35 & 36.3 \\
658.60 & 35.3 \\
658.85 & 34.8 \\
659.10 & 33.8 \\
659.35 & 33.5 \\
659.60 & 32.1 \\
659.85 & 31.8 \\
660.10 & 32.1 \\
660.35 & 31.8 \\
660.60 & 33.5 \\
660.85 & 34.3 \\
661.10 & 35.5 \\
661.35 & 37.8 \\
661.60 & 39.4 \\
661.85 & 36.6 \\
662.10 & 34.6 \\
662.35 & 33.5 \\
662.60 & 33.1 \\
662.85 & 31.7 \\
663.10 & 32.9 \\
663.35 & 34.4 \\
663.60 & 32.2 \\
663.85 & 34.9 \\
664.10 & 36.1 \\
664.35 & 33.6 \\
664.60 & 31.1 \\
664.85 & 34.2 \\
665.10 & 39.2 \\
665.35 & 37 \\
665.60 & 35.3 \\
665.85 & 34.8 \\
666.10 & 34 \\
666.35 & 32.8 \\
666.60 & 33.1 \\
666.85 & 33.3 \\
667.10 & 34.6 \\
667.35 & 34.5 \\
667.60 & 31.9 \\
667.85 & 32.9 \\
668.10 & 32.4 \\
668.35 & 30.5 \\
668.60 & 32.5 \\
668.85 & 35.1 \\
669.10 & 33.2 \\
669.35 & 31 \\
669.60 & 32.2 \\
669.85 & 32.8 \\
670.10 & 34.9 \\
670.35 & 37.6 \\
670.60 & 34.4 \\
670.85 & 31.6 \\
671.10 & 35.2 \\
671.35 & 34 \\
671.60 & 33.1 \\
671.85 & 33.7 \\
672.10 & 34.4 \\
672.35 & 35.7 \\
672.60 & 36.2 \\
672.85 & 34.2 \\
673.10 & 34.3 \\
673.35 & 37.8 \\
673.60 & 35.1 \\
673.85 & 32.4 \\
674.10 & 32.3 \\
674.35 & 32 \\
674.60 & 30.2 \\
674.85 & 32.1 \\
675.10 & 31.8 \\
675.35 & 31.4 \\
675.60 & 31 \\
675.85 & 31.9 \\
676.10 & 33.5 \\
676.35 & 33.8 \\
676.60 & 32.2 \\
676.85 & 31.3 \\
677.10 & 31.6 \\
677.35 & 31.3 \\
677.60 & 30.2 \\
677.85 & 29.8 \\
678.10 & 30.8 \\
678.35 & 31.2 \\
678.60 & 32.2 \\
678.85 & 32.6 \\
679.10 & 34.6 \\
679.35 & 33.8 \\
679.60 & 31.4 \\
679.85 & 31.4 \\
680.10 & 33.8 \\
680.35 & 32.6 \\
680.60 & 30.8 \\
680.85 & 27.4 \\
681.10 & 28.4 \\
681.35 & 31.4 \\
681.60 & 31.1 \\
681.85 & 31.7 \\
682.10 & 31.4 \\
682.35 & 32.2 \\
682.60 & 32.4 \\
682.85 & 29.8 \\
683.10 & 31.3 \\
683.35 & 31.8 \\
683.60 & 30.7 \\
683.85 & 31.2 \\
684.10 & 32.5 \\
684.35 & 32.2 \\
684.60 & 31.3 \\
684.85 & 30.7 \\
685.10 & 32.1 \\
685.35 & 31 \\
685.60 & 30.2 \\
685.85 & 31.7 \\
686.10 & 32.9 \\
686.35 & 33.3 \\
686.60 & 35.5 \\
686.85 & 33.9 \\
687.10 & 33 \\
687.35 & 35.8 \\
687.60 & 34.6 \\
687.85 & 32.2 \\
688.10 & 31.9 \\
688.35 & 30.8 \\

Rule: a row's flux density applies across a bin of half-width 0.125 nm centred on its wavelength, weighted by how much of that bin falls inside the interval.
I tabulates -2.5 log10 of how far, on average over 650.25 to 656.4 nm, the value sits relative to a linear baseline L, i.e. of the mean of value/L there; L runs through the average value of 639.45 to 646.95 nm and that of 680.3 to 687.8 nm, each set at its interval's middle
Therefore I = -0.02 mag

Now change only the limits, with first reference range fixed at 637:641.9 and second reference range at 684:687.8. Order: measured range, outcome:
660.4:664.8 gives -0.03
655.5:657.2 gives 0.02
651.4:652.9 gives -0.03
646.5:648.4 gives -0.09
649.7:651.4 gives 0.01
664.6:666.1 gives -0.07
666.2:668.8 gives 0.01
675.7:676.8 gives 0.01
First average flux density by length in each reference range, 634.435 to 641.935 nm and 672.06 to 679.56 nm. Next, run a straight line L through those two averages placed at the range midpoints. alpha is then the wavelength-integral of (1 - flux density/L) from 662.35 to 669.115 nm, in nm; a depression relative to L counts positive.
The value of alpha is -0.13 nm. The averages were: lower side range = 34.2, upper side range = 32.7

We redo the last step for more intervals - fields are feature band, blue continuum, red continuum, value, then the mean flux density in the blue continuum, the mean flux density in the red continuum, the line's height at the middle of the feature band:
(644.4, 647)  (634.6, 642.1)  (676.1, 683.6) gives 0.093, 34.3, 31.5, 33.8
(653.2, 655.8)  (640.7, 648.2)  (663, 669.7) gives -0.017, 34.6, 33.7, 34.2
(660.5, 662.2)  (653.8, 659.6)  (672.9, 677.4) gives -0.123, 33.9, 32.6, 33.6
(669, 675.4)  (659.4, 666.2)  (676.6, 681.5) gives -0.191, 34.3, 31.4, 32.7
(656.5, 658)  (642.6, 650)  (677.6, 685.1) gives -0.018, 34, 31.5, 33.2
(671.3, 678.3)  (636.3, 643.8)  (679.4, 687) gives -0.120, 34.6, 31.6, 32.2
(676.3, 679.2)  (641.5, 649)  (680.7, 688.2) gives 0.054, 34.6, 31.8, 32.3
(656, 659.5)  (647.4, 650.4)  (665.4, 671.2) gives 0.013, 34.5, 33.5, 34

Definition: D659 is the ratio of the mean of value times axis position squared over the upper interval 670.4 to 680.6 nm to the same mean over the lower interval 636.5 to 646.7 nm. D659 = 1.1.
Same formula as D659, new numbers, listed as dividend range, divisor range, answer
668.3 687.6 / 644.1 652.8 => 1.05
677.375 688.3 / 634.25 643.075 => 1.06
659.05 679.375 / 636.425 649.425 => 1.06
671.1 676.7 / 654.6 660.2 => 1.04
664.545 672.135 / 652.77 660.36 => 1.04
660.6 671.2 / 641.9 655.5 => 1.05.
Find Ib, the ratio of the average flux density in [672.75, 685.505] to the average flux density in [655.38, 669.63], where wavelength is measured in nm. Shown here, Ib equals 0.9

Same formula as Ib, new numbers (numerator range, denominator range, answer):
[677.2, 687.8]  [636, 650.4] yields 0.93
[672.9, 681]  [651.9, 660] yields 0.95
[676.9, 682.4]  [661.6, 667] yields 0.92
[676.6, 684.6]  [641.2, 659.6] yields 0.92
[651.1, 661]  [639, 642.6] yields 1.01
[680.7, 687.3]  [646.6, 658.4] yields 0.92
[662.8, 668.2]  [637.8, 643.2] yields 1.00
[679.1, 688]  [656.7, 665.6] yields 0.93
